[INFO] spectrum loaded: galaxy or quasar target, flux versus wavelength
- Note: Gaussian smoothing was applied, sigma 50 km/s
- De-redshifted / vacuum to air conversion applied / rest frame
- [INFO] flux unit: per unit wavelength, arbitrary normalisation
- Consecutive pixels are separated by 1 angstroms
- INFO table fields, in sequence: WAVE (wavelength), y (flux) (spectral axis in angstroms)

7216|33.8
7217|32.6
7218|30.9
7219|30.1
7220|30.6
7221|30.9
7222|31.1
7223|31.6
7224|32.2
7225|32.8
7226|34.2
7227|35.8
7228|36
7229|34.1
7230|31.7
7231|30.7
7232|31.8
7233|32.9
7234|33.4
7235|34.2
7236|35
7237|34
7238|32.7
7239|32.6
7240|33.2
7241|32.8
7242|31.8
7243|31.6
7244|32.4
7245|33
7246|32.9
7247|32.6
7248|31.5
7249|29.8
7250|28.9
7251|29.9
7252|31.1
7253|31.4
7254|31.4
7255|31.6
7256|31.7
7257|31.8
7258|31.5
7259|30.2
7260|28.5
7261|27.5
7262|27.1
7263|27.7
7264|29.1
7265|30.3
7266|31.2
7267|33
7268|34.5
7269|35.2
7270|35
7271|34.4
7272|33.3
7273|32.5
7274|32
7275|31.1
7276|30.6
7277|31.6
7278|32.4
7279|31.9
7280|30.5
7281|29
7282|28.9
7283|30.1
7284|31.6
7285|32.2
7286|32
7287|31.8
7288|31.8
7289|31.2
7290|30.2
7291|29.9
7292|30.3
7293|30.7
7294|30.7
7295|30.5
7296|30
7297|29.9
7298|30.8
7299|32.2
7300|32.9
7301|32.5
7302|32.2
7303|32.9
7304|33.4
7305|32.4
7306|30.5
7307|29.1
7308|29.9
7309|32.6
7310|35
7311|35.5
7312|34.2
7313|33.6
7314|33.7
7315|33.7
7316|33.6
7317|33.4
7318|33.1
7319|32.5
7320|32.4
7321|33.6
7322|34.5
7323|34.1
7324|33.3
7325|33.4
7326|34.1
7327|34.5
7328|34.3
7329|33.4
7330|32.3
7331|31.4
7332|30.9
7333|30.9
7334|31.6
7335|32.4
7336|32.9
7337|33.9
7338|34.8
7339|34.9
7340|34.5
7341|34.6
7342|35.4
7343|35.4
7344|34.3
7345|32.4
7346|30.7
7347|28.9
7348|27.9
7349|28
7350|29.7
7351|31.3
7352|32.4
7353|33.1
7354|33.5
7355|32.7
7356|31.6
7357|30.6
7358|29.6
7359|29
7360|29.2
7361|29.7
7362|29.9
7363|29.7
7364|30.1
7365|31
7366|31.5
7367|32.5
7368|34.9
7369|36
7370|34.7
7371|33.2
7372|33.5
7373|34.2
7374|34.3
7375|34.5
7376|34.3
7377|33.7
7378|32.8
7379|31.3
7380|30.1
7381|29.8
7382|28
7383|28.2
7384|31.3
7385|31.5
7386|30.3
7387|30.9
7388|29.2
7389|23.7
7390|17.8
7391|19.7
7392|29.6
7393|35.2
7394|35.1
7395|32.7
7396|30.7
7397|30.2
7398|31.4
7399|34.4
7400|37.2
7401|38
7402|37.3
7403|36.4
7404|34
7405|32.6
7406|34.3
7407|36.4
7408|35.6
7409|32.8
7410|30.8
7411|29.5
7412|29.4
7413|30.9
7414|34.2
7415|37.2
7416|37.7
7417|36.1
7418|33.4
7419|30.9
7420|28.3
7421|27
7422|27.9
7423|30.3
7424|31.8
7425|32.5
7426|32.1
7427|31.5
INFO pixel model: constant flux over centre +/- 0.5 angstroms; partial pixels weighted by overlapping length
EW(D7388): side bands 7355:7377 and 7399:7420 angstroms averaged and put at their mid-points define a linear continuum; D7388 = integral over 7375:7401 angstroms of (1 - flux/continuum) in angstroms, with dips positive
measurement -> 2.0 angstroms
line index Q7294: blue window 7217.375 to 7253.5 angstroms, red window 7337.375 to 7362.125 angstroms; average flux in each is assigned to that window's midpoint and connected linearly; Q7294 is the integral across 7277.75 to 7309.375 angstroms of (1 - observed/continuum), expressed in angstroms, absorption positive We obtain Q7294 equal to 0.9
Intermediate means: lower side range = 32.3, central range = 31.1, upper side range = 31.8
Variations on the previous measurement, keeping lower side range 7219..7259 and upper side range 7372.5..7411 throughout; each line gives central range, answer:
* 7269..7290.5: 0.3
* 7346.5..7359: 0.5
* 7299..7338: -1.1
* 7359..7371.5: 0.1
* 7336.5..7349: -0.4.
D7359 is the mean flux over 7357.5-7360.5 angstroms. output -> 29.3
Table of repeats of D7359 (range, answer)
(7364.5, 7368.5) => 32.5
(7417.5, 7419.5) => 32.1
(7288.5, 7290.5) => 30.7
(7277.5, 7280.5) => 31.6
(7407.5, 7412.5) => 31.6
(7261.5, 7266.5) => 29.1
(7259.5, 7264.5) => 28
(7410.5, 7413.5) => 29.9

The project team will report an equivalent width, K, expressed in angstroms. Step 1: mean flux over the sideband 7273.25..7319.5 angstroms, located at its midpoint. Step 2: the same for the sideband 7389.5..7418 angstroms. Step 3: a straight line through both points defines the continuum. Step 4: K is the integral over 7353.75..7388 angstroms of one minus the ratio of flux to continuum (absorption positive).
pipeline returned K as 0.84 angstroms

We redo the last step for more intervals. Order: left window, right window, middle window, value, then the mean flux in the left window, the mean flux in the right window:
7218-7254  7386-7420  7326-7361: 0.1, 32.3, 32.2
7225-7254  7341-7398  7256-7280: 0.6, 32.6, 31.1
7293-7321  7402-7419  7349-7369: 1.1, 32.3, 33.8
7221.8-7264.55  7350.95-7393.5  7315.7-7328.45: -0.9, 31.8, 30.9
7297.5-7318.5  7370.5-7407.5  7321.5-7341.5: -0.5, 32.7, 31.8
